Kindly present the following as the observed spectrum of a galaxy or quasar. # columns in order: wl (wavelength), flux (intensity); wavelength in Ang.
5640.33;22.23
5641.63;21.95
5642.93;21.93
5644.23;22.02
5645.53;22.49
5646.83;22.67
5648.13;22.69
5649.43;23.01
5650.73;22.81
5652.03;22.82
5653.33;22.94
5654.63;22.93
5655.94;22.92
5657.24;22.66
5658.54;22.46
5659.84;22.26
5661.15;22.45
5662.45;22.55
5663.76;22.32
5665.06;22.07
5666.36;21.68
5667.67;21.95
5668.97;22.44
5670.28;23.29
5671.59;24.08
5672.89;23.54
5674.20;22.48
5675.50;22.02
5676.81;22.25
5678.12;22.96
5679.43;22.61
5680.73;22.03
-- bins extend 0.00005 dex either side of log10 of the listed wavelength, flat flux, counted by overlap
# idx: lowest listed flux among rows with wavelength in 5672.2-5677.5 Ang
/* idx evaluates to 22.02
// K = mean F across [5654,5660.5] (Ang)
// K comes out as 22.6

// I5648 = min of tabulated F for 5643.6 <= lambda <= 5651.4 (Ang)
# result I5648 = 22.02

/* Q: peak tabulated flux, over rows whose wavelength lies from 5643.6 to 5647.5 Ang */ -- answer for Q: 22.67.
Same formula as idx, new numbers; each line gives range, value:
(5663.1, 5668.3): 21.68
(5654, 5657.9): 22.66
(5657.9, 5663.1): 22.26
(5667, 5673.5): 21.95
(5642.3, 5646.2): 21.93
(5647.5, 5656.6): 22.69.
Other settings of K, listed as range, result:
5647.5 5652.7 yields 22.9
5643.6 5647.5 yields 22.4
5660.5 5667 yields 22.2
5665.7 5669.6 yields 22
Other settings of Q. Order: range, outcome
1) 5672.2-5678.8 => 23.54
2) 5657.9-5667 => 22.55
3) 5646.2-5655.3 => 23.01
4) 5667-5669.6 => 22.44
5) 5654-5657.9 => 22.93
